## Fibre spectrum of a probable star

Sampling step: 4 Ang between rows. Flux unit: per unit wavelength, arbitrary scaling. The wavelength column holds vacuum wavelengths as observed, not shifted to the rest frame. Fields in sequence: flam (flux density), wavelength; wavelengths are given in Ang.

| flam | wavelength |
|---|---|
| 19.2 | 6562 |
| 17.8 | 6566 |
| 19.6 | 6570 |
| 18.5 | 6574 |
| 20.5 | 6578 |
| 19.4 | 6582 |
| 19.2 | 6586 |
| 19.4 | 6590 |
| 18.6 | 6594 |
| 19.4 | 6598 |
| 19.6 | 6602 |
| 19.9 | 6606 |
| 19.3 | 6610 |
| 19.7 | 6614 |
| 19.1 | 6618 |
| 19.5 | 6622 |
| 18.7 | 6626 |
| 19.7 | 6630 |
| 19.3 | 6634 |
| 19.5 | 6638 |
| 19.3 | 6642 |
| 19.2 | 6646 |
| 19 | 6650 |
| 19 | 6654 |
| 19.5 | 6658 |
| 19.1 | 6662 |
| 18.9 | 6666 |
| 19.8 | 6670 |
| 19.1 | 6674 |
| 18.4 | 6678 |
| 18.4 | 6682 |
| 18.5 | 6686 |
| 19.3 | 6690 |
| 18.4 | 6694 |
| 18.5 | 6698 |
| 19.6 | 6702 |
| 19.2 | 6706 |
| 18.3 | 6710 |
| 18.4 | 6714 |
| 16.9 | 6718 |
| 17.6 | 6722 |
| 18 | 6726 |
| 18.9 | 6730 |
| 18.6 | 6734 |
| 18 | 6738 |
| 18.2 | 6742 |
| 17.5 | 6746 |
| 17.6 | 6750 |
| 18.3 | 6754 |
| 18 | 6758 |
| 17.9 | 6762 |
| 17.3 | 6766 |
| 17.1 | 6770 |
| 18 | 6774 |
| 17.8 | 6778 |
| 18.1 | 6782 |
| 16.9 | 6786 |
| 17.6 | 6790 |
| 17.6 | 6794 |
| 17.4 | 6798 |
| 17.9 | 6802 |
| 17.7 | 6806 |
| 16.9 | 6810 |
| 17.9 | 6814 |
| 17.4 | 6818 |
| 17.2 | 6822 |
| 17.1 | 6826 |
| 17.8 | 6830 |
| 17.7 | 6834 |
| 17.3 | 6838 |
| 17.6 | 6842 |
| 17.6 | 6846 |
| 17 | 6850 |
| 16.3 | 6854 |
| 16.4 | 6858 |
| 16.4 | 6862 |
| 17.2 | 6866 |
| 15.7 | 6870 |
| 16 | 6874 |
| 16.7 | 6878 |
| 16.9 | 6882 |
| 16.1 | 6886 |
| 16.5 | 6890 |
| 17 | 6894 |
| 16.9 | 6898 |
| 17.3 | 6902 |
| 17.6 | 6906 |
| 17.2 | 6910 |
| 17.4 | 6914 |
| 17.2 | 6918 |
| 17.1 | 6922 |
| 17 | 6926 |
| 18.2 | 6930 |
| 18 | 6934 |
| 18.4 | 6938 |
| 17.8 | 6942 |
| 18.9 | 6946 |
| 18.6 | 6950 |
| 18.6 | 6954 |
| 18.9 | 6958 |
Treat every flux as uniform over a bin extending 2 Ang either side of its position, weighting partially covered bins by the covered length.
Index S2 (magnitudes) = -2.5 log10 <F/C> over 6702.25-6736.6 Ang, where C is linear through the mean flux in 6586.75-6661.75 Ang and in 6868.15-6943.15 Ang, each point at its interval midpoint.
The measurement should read 0.02 mag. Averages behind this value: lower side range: 19.3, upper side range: 17.1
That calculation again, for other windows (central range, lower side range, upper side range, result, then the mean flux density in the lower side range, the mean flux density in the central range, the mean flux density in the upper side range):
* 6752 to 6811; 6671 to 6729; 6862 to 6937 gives 0.01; 18.5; 17.6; 17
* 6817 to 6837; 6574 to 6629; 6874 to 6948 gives 0.03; 19.4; 17.4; 17.3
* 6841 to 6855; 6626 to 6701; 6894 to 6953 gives 0.06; 19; 17.2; 17.7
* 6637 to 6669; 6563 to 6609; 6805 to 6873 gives -0.03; 19.3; 19.2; 17.1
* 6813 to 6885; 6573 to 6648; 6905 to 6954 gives 0.08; 19.4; 17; 17.8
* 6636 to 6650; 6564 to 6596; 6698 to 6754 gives -0.03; 19.1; 19.3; 18.2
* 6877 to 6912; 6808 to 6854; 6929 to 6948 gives 0.06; 17.4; 16.9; 18.3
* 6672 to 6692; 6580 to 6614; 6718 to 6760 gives -0.01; 19.4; 18.7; 18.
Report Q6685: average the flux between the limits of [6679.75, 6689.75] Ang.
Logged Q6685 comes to 18.6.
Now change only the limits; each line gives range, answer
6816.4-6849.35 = 17.4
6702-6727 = 18.2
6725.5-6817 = 17.8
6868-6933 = 16.9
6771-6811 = 17.6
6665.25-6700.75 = 18.8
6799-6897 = 17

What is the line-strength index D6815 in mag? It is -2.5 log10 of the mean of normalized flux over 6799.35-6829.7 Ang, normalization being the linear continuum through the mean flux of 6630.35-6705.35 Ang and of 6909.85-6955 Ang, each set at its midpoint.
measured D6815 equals 0.06 mag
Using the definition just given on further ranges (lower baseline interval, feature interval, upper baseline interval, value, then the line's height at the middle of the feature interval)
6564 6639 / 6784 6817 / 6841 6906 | 0.00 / 17.4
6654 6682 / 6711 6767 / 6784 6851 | 0.02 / 18.3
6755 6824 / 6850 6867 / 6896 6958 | 0.07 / 17.7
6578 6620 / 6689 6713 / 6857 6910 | -0.02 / 18.4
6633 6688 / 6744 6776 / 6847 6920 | 0.02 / 18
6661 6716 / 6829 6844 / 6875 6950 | 0.02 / 17.9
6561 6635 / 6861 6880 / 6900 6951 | 0.10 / 18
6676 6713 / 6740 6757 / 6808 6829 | 0.01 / 18.1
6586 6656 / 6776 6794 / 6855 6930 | 0.01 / 17.8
